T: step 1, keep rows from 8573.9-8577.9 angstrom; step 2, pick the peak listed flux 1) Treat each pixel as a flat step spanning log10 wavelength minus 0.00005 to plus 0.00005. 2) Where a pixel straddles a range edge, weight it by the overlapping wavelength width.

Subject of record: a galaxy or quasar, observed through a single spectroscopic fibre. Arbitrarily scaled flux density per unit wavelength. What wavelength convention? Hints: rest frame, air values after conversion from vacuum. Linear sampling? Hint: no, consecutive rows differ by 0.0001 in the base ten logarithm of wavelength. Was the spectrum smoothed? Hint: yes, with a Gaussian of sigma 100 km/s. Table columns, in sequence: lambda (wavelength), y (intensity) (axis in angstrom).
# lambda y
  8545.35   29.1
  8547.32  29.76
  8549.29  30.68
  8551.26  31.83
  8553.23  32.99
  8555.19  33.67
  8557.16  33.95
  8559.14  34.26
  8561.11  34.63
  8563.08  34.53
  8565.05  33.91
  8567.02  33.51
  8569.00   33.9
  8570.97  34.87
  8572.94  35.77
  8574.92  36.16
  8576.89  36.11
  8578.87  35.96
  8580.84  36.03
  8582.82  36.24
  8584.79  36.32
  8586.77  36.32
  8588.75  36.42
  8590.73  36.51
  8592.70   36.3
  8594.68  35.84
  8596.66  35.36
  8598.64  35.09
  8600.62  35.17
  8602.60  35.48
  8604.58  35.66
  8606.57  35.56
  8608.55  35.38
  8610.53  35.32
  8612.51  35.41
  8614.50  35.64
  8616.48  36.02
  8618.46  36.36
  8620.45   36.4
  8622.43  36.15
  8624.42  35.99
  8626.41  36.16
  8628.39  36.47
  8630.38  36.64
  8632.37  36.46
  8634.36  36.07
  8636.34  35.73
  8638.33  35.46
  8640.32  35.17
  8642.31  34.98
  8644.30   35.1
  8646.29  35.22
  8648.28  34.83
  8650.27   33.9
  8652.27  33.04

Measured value 36.16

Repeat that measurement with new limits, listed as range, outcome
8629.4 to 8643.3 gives 36.64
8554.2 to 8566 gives 34.63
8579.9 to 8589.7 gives 36.42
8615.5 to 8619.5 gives 36.36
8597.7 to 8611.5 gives 35.66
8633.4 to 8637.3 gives 36.07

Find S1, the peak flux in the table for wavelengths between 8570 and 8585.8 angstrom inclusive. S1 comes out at 36.32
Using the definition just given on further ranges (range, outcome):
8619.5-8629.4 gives 36.47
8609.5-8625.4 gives 36.4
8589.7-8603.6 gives 36.51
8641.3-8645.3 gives 35.1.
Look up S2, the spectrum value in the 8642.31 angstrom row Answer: 34.98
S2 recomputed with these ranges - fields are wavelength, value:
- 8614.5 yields 35.64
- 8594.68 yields 35.84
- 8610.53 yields 35.32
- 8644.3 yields 35.1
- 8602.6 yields 35.48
